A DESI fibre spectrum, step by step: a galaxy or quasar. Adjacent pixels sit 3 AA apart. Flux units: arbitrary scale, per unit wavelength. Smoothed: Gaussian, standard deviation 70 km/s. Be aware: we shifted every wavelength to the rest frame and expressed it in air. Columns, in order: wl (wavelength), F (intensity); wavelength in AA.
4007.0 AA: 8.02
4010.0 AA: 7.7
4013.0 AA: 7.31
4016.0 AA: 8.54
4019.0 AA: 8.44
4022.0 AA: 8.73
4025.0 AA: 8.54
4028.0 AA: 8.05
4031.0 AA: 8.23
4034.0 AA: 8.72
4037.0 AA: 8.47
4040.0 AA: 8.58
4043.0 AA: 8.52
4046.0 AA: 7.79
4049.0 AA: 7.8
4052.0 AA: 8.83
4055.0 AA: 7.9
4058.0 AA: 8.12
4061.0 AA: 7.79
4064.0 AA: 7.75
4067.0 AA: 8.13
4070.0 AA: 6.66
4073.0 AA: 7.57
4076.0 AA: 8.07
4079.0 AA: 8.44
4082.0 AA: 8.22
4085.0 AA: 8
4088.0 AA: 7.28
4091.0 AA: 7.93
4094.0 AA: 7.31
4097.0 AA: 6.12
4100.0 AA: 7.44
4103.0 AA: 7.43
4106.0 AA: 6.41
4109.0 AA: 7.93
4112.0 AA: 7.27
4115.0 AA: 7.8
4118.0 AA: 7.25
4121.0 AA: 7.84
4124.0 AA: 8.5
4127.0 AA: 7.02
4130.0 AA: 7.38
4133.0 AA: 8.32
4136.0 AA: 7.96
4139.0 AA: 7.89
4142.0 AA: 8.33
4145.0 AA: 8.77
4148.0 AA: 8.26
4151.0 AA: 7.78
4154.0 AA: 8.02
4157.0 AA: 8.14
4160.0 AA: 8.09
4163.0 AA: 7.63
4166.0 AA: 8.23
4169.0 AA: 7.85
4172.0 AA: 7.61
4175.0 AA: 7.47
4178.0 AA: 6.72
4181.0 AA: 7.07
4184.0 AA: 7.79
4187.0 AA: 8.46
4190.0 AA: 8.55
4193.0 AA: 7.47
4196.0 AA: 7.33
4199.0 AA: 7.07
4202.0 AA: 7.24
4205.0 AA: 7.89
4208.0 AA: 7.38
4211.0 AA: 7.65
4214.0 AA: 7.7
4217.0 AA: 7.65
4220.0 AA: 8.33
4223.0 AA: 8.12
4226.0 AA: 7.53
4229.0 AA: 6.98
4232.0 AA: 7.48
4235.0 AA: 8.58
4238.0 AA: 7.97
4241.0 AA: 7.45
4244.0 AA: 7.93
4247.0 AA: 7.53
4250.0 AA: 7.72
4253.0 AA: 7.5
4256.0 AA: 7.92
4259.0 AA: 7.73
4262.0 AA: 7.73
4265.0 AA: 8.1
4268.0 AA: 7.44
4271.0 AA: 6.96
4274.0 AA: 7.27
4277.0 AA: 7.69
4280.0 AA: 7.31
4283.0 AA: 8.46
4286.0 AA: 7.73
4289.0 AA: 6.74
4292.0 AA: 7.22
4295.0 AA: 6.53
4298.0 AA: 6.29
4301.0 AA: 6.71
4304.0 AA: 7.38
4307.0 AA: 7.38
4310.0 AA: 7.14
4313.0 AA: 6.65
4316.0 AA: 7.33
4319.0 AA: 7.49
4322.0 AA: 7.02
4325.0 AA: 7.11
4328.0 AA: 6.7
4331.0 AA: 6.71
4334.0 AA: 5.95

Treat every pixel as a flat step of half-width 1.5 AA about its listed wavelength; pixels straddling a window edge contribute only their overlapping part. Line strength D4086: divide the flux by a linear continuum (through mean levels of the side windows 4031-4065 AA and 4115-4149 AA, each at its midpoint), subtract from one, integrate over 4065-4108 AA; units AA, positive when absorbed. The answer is 3.1 AA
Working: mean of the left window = 8.21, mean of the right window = 7.95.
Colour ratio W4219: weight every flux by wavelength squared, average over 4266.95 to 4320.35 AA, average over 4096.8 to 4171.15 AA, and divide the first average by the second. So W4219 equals 1.0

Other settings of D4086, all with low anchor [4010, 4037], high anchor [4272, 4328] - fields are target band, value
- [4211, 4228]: -0.7 AA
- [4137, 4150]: -0.8 AA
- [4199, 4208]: 0.1 AA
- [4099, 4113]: 1.2 AA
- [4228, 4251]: -0.9 AA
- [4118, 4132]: 0.4 AA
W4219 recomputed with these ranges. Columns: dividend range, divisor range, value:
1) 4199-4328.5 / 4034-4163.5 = 1.03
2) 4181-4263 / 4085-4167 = 1.05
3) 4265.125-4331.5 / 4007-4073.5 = 1.00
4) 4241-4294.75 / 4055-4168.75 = 1.05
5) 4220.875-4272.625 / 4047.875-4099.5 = 1.08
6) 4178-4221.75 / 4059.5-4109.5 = 1.07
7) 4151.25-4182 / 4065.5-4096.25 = 1.04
